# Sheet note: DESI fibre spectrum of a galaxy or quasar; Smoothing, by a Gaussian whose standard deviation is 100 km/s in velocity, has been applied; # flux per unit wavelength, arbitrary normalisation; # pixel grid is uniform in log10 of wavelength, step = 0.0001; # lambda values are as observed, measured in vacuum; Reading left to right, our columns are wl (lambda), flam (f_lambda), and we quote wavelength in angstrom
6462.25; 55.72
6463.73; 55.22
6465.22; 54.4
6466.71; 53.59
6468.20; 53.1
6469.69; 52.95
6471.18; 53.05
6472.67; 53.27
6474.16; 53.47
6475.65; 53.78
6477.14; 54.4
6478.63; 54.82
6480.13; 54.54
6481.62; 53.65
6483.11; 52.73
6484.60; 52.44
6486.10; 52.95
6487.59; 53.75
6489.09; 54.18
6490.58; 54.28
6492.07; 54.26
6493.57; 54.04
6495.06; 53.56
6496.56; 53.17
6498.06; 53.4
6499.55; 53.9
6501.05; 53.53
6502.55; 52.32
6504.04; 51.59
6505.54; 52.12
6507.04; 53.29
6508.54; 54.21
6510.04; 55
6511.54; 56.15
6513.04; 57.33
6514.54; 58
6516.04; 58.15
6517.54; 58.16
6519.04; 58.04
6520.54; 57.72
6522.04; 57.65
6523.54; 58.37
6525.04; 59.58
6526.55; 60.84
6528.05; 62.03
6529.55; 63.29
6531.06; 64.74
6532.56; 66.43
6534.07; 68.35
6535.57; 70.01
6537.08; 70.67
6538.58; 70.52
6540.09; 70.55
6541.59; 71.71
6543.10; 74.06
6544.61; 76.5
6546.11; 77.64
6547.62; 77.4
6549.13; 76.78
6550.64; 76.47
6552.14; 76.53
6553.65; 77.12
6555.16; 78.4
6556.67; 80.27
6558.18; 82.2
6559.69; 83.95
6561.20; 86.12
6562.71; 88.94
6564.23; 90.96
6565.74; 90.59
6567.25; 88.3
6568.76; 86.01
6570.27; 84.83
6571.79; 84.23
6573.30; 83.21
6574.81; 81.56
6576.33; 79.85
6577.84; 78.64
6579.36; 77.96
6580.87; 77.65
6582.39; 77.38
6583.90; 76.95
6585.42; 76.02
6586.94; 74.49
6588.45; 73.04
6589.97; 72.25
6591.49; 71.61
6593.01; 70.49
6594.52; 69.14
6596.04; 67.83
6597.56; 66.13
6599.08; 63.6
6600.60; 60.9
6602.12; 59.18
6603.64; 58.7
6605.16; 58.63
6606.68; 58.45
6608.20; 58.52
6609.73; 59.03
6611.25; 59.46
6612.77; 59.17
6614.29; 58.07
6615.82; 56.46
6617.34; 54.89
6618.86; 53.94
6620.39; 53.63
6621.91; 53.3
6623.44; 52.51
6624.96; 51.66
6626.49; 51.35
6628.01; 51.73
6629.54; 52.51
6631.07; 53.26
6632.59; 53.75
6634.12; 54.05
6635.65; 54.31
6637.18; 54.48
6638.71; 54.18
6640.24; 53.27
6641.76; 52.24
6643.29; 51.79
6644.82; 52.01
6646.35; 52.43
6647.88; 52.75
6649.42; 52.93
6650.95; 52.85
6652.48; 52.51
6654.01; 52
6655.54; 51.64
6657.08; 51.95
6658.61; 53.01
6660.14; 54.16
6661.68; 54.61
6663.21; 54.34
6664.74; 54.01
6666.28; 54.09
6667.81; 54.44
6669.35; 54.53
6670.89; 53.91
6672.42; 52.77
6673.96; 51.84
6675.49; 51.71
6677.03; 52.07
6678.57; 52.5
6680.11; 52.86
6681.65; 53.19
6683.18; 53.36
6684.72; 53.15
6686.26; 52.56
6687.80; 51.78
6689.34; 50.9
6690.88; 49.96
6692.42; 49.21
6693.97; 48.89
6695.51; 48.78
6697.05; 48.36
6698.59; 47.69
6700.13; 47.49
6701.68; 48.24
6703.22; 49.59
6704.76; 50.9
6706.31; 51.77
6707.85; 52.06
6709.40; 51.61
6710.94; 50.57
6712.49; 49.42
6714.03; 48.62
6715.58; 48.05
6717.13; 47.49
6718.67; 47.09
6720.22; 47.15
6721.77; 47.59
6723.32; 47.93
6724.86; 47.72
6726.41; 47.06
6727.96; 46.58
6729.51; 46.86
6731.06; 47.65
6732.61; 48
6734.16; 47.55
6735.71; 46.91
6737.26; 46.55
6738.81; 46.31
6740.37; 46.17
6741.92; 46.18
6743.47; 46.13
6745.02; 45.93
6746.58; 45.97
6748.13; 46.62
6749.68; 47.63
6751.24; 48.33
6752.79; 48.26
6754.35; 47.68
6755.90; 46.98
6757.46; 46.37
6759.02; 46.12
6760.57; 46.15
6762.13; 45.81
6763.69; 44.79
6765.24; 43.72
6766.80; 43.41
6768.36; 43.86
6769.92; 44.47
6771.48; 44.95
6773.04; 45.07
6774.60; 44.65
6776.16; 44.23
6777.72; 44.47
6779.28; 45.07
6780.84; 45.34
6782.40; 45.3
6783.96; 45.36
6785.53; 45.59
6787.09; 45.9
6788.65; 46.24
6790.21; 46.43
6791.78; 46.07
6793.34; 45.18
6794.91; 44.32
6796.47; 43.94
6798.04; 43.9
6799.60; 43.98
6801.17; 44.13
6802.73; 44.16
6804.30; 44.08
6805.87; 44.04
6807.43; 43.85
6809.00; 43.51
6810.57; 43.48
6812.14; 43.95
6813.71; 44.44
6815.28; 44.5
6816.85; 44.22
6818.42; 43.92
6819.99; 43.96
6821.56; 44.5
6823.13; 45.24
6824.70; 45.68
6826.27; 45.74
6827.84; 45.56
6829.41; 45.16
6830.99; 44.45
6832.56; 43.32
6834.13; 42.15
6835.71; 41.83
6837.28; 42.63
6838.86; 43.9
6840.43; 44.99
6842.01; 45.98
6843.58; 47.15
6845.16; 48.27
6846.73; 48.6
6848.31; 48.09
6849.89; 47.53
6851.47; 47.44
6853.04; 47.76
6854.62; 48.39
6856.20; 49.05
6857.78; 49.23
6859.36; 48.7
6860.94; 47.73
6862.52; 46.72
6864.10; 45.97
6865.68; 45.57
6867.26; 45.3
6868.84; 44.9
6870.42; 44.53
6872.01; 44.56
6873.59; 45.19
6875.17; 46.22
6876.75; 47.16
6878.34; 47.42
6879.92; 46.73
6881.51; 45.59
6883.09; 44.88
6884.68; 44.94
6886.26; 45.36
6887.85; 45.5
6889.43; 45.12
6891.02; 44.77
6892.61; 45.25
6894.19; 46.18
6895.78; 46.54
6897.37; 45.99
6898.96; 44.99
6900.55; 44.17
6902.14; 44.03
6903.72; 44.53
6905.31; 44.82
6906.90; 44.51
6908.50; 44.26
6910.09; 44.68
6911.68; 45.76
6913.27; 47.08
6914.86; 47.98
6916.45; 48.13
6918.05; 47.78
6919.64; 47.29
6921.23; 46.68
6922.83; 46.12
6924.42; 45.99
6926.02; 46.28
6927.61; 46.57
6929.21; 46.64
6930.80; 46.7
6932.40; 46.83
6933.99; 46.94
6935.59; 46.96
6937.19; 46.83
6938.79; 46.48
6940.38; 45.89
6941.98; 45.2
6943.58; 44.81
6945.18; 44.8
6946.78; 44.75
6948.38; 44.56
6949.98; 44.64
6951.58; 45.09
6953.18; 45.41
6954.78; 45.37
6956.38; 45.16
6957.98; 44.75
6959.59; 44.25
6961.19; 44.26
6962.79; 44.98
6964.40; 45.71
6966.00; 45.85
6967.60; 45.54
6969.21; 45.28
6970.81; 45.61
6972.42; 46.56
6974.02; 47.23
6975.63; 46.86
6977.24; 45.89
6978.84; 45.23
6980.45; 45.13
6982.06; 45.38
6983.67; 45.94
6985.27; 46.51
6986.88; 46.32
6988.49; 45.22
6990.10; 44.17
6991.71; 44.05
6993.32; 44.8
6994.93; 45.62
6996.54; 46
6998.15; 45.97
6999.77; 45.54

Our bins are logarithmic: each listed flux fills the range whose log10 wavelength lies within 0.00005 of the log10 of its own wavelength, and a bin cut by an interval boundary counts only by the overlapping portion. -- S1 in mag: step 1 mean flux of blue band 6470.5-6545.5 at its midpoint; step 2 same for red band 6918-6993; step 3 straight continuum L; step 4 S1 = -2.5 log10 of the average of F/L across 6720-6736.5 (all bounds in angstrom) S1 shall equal 0.10 mag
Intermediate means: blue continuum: 58.4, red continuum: 45.7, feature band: 47.4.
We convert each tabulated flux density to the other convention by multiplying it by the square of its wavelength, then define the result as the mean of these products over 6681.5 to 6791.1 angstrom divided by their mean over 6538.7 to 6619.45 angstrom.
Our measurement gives 0.68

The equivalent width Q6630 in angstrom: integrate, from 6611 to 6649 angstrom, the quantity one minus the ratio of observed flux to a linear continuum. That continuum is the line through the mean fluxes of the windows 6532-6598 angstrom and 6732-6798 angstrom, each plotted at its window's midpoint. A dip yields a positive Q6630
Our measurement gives 7.5 angstrom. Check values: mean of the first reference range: 77.4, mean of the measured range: 53.8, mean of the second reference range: 45.8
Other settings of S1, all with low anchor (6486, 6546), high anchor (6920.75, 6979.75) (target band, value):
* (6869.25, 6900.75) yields 0.05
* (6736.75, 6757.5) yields 0.12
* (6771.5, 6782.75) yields 0.15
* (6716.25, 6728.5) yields 0.12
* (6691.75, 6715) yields 0.09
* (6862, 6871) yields 0.07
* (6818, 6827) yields 0.11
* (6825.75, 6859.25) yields 0.07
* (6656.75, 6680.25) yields 0.03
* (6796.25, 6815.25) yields 0.15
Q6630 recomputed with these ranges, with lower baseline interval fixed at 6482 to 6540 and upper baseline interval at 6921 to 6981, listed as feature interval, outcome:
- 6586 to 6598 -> -3.29 angstrom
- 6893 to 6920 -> 0.67 angstrom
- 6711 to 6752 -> 3.54 angstrom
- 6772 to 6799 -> 2.77 angstrom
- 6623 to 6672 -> 0.84 angstrom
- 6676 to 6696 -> 0.56 angstrom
